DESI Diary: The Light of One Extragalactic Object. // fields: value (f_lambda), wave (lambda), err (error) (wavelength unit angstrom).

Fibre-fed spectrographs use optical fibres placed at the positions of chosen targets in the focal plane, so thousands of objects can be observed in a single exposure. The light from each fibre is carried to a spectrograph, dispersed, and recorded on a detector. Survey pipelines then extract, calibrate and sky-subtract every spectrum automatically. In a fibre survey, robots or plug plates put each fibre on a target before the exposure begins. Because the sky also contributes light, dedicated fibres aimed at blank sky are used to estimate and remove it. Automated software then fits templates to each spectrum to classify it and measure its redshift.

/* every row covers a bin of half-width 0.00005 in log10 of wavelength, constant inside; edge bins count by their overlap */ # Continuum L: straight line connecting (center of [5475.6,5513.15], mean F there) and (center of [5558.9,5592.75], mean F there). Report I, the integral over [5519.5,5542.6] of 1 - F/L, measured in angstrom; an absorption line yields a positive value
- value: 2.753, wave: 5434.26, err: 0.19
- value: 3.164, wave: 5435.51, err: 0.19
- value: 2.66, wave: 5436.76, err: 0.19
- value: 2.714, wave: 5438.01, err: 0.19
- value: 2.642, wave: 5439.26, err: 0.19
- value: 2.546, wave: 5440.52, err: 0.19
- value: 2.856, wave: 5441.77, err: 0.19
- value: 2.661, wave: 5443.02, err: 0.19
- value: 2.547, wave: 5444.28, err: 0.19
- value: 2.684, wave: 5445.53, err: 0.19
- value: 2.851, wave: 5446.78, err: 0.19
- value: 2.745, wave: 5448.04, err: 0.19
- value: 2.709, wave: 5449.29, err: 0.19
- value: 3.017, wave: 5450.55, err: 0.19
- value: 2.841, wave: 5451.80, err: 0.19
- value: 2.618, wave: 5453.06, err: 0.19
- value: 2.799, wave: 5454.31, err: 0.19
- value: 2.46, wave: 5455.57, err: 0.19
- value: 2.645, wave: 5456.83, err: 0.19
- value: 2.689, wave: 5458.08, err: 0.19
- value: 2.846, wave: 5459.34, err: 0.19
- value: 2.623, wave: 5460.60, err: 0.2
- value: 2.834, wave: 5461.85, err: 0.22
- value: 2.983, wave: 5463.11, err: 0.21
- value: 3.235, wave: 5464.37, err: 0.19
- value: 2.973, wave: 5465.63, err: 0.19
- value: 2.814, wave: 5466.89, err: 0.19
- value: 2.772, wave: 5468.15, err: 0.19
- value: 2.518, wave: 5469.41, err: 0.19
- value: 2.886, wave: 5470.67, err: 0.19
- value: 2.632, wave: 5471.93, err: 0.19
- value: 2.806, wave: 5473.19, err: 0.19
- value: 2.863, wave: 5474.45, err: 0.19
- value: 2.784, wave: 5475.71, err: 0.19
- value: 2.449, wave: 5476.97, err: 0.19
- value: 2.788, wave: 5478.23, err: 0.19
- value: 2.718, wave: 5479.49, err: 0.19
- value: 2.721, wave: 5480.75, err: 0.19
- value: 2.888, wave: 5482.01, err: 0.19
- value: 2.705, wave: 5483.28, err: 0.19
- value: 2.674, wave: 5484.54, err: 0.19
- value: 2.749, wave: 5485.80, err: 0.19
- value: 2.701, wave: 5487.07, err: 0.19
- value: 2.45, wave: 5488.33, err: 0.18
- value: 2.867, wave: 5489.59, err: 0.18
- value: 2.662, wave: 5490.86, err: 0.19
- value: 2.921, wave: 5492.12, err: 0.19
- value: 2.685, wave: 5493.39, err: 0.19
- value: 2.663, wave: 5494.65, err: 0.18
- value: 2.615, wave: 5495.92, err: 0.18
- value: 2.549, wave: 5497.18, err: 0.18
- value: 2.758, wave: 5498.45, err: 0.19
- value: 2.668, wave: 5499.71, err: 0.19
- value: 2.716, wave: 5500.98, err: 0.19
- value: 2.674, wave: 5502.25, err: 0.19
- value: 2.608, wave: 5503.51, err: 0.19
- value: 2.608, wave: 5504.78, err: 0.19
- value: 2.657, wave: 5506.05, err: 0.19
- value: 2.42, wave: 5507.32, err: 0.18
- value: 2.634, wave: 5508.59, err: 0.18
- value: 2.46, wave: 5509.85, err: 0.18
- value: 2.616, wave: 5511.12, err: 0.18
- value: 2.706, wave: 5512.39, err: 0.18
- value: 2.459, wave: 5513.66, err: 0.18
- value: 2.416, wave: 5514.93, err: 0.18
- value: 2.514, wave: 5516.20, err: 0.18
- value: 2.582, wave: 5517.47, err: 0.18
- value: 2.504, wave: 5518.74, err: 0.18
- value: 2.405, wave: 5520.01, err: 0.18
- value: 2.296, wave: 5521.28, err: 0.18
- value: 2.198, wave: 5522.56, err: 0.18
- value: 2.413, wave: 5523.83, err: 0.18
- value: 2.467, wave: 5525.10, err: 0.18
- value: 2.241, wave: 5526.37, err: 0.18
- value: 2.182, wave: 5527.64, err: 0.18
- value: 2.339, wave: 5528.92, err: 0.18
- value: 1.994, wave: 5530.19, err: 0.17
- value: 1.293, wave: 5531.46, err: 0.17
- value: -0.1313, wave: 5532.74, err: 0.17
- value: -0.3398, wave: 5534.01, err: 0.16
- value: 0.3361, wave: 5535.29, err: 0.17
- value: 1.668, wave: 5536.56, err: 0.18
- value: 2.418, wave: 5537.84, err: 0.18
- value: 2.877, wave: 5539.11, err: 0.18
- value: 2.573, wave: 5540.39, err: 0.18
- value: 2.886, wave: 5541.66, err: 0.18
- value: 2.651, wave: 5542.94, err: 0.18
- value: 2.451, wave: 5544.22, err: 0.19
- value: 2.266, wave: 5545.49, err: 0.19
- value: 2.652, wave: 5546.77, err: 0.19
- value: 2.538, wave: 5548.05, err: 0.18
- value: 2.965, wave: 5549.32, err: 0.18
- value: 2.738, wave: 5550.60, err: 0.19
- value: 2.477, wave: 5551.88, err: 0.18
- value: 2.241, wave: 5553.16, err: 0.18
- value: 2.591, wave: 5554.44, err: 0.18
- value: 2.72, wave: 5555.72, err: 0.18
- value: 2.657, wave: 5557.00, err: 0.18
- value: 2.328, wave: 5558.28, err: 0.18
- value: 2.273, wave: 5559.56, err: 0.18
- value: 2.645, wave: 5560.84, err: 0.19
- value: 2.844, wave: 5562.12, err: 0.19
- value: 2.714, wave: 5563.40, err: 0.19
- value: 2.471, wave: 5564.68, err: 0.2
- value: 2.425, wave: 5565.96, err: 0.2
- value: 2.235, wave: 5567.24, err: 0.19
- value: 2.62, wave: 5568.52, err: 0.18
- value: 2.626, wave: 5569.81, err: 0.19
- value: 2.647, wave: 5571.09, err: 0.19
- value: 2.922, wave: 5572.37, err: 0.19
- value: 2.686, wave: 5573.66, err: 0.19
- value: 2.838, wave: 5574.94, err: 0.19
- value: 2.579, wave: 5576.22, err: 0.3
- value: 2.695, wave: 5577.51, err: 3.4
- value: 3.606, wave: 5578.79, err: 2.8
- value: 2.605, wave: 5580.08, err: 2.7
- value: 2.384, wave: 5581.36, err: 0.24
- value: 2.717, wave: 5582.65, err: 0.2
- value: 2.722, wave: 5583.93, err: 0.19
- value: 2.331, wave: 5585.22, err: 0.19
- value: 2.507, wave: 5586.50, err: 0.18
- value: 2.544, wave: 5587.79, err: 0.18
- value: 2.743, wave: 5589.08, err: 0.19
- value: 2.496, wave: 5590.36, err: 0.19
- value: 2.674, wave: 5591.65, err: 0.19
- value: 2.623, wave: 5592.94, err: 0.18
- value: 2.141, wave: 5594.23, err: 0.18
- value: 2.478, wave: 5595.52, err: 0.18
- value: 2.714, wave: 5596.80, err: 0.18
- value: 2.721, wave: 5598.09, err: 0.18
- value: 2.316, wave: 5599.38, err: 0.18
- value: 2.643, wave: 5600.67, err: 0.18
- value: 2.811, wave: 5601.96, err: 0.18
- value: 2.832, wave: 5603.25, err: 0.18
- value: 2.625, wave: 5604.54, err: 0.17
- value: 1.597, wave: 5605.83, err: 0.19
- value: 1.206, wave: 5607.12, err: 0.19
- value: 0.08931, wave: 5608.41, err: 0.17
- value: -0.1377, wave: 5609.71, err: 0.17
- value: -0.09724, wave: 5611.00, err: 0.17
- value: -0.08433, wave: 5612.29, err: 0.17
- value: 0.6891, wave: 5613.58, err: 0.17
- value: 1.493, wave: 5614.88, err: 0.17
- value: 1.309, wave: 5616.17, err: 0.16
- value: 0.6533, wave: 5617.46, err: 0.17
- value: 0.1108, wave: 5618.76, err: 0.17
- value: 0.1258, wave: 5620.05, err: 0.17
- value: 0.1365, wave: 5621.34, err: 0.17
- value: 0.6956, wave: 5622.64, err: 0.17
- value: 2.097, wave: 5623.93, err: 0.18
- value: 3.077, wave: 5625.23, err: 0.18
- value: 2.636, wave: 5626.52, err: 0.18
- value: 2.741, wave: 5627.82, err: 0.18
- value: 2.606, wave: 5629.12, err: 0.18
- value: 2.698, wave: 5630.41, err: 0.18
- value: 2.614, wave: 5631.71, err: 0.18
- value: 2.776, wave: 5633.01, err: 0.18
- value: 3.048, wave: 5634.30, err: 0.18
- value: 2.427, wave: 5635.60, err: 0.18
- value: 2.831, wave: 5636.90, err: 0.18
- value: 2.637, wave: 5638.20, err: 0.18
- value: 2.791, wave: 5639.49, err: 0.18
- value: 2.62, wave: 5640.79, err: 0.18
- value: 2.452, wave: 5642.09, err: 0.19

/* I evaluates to 6.5 angstrom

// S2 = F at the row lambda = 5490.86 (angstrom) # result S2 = 2.662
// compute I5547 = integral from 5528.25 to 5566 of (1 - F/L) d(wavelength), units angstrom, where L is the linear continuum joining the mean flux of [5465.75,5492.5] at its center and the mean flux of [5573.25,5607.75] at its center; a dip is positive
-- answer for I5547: 5.79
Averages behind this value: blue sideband 2.73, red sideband 2.55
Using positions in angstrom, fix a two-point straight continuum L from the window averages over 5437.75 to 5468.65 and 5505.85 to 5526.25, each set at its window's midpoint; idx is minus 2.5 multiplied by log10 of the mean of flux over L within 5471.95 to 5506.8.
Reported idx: -0.042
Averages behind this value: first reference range 2.76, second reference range 2.47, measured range 2.7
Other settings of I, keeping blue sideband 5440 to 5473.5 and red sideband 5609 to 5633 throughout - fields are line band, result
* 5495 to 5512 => -1.9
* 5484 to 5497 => -1.2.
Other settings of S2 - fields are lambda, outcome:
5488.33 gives 2.45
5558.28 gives 2.328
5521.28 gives 2.296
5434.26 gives 2.753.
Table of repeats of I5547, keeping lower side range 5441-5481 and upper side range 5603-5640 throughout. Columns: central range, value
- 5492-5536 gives 2.93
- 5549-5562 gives -2.83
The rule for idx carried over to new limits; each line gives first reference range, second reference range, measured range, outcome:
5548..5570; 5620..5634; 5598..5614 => 0.50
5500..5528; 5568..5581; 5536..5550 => 0.04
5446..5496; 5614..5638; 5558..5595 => -0.20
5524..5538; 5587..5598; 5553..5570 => -0.25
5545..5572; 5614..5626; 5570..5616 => -0.21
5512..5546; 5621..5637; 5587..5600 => -0.13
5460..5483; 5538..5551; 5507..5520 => 0.08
